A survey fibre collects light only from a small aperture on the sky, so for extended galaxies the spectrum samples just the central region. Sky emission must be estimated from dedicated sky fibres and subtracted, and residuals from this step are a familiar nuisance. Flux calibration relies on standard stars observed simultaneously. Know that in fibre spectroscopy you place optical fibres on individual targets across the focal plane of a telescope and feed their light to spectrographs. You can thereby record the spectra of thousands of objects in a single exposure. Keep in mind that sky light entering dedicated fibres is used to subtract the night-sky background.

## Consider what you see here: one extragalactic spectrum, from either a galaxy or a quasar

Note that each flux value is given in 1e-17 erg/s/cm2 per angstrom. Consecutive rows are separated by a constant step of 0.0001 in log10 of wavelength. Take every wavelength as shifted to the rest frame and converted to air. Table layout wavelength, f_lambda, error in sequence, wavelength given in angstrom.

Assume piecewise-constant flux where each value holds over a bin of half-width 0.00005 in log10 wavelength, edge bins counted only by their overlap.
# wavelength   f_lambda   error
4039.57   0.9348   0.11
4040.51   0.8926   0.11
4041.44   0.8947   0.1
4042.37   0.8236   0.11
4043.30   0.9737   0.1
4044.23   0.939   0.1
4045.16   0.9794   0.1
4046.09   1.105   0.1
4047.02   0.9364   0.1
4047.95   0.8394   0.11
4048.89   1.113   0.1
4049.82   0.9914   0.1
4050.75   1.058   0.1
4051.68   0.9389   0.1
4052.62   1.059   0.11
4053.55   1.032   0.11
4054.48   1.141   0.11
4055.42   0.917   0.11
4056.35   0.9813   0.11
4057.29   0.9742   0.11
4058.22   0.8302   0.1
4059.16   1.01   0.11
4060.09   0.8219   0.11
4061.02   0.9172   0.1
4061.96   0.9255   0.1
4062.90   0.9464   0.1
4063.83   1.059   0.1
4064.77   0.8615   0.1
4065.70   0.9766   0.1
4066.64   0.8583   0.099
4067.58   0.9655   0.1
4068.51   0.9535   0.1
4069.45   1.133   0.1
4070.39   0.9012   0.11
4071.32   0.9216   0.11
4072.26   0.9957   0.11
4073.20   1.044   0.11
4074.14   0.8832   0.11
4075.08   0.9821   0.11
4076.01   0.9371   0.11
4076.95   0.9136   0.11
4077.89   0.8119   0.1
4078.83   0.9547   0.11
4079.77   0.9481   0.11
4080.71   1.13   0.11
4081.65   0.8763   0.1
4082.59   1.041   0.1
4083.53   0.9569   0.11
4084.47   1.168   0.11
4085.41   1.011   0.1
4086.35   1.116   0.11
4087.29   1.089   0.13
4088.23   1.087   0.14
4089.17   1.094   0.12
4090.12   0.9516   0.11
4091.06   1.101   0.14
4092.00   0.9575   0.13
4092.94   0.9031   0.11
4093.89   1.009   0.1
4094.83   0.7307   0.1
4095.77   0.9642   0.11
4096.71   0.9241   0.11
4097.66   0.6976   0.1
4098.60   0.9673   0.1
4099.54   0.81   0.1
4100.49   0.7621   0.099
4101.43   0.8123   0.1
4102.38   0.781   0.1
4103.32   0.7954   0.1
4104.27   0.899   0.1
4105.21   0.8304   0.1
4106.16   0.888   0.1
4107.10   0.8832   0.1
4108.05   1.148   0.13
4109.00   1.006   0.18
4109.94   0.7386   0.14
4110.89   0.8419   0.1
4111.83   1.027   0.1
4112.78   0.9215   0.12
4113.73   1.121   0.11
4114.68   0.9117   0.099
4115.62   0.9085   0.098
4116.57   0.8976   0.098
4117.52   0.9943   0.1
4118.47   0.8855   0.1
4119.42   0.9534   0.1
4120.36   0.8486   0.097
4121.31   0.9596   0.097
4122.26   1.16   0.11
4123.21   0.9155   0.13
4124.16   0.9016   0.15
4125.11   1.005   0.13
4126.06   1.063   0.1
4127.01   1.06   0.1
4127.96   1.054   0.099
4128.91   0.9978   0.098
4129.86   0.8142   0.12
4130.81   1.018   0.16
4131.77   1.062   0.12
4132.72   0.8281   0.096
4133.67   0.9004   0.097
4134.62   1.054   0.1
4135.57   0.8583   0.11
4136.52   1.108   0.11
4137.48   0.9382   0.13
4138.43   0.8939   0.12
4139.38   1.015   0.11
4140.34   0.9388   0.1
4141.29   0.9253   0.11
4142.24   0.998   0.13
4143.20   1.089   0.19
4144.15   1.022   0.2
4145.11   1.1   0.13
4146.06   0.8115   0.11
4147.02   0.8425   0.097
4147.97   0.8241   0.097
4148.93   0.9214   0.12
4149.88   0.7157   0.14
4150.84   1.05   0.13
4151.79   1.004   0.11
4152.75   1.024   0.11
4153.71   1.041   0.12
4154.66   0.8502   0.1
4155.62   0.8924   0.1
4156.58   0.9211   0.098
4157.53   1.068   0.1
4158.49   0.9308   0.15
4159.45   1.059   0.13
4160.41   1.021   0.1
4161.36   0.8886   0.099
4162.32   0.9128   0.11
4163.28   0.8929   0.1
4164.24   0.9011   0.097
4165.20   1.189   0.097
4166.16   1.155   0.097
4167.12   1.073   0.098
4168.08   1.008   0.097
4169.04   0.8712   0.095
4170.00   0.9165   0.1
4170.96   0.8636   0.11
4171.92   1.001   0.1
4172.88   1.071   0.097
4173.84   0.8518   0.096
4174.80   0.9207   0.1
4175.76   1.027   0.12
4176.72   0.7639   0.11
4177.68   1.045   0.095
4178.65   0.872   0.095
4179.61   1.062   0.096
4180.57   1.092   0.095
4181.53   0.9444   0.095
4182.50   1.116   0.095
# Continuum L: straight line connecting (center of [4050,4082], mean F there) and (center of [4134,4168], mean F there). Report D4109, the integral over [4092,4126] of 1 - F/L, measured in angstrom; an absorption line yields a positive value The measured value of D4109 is 1.9 angstrom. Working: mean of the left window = 0.961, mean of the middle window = 0.911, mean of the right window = 0.97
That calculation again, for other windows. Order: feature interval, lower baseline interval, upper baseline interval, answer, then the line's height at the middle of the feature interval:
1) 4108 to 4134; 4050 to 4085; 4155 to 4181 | 0.3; 0.97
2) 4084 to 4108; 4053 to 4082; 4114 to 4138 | 0.7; 0.96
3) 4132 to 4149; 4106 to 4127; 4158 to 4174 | 0.3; 0.968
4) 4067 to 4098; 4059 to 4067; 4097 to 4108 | -3.1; 0.887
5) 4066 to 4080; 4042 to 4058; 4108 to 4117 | 0.3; 0.971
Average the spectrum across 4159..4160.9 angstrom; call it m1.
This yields 1.04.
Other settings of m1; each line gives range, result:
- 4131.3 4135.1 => 0.963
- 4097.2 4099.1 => 0.836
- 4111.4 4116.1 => 0.977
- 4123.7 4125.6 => 0.954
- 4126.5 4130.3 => 0.984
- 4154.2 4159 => 0.933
